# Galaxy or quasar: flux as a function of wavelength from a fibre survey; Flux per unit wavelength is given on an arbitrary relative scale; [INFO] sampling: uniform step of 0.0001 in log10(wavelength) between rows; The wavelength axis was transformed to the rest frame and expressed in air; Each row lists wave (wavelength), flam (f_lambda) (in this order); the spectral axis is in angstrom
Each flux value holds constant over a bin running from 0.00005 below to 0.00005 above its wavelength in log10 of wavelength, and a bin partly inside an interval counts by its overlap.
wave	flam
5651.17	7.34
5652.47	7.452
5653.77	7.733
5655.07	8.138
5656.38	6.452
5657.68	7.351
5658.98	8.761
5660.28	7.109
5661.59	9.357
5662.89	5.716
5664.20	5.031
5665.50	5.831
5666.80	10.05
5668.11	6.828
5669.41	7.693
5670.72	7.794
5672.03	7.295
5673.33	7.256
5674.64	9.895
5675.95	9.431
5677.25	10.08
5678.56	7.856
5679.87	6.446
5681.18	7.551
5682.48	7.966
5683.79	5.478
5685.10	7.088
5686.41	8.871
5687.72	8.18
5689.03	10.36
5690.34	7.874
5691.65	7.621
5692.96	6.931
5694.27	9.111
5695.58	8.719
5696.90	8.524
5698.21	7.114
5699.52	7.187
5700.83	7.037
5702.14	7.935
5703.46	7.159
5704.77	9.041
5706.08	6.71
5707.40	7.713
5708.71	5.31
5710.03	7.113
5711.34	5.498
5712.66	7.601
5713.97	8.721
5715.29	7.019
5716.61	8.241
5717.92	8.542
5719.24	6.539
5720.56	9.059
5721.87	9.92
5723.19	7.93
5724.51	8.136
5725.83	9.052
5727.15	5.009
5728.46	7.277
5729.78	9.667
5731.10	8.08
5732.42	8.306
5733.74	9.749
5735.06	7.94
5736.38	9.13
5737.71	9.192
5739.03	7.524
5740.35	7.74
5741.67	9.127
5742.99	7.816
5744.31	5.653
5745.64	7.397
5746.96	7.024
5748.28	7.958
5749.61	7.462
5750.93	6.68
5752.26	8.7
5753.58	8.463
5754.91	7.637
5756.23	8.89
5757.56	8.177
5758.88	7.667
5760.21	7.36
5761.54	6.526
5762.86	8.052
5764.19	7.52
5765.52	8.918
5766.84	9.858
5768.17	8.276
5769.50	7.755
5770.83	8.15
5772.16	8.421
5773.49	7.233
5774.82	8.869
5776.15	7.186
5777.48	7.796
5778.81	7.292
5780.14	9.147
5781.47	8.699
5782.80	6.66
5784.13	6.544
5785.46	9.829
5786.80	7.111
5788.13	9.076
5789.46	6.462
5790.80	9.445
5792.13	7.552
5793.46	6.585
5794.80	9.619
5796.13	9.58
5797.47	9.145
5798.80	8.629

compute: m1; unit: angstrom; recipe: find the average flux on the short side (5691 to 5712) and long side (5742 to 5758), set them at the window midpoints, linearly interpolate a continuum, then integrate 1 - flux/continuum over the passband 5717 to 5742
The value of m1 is -2.4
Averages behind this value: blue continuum 7.42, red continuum 7.68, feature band 8.3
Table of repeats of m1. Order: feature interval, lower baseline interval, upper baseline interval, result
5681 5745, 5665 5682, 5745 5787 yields 1.0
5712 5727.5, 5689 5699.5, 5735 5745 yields 0.0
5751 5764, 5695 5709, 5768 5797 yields 0.1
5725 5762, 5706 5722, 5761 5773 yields -0.2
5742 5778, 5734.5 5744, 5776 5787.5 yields 0.9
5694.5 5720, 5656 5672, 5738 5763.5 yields 0.1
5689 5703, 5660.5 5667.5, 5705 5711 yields -2.0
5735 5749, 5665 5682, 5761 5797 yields 0.4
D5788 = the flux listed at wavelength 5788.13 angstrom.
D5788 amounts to 9.076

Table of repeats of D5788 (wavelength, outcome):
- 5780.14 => 9.147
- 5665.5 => 5.831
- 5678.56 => 7.856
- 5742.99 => 7.816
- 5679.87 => 6.446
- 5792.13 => 7.552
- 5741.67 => 9.127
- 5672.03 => 7.295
